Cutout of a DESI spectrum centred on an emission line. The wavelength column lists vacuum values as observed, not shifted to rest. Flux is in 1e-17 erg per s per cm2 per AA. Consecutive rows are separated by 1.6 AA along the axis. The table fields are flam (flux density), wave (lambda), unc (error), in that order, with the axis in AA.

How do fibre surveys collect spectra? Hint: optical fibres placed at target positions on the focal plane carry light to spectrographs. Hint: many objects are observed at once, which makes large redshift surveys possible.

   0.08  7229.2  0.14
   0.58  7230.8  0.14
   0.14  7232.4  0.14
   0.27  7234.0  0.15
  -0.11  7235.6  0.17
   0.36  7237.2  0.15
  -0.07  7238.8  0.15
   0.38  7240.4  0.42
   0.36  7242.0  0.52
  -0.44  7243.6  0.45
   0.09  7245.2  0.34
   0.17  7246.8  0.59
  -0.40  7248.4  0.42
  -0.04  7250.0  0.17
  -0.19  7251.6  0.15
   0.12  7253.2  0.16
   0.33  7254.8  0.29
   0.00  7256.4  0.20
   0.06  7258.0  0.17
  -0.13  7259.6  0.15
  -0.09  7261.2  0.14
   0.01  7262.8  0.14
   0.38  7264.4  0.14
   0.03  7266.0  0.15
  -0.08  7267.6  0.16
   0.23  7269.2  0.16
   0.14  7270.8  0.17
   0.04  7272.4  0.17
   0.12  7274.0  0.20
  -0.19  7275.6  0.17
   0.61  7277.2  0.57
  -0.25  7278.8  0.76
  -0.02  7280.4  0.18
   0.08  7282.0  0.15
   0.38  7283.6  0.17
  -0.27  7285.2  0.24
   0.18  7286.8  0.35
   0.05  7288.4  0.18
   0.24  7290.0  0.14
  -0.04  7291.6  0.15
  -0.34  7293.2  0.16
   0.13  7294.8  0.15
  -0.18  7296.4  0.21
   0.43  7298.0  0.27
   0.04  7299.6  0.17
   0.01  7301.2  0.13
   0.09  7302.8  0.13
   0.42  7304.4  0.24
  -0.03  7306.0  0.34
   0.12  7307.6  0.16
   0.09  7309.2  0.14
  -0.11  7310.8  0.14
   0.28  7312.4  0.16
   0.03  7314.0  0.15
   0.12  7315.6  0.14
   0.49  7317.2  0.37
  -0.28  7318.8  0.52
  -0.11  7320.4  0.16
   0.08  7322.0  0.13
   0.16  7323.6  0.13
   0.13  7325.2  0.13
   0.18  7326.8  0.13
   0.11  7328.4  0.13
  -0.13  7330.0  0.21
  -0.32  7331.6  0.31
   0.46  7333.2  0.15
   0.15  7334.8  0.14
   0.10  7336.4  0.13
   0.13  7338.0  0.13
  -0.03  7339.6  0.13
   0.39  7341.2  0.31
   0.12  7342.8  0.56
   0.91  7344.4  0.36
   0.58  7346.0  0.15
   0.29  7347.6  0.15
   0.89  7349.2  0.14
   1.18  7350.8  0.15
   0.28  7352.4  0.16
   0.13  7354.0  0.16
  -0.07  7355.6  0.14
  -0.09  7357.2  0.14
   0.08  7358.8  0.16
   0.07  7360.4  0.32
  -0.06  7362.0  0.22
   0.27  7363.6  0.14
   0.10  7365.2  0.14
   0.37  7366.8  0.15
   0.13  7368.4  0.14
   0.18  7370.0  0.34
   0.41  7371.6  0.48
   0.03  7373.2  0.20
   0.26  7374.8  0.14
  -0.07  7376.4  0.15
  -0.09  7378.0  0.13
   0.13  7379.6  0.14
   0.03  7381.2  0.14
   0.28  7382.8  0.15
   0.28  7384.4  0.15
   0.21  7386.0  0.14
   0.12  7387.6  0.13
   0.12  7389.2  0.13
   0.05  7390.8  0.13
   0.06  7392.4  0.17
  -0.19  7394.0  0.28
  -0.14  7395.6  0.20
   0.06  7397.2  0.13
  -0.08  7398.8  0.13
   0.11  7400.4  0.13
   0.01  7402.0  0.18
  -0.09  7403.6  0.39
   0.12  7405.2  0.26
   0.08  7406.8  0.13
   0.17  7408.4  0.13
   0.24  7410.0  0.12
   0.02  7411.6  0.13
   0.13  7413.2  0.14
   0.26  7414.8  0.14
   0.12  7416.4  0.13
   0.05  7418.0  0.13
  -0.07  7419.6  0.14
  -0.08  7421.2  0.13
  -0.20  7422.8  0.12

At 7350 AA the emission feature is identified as [O II] 3727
